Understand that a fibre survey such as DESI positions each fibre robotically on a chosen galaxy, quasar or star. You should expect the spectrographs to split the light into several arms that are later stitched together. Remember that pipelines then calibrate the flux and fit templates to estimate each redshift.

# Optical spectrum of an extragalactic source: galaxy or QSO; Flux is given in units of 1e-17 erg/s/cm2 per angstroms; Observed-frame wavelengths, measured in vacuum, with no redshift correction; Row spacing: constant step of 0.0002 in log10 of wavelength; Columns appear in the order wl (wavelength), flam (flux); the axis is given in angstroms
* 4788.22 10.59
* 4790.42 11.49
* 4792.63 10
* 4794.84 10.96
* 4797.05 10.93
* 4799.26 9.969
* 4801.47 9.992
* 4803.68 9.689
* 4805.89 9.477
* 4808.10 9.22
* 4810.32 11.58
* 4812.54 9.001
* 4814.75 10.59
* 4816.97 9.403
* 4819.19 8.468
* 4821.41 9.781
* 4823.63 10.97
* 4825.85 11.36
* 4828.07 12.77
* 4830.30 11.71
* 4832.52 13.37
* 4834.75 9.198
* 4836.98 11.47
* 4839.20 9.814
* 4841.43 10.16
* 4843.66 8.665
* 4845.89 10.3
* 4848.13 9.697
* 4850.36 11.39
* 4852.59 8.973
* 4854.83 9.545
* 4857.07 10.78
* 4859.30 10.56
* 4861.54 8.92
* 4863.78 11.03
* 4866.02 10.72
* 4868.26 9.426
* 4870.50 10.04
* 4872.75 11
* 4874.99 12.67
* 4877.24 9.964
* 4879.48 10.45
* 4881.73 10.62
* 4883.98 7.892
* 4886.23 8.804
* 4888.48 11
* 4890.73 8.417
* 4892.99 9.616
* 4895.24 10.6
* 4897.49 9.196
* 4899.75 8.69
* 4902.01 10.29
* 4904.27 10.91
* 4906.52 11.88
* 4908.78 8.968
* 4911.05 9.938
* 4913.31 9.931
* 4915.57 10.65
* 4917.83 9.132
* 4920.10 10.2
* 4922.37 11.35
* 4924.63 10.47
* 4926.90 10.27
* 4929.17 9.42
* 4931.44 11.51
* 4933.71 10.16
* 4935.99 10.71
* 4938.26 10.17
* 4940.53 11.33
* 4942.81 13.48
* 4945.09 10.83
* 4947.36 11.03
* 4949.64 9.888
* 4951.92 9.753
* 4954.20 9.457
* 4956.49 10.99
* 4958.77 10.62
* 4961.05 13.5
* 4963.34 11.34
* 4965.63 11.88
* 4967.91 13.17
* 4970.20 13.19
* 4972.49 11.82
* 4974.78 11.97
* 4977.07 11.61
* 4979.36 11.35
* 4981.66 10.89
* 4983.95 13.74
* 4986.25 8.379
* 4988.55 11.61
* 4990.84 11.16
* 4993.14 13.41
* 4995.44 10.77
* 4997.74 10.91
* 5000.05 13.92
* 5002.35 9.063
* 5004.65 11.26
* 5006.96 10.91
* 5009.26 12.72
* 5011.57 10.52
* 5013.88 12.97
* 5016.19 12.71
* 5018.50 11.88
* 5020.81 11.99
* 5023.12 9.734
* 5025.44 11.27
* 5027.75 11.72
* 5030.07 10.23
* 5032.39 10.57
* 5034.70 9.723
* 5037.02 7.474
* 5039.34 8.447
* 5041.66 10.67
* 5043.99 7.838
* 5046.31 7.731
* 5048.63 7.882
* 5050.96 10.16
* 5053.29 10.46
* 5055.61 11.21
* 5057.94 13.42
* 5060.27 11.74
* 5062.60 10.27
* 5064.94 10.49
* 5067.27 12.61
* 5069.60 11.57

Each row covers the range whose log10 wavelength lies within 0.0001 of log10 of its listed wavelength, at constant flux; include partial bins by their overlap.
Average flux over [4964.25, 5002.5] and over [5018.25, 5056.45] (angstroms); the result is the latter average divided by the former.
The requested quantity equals 0.84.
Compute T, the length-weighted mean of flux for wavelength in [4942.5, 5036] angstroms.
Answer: 11.4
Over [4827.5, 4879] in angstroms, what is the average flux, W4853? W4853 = 10.5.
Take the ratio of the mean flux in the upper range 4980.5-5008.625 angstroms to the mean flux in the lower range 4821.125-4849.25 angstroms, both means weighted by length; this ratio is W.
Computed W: 1.06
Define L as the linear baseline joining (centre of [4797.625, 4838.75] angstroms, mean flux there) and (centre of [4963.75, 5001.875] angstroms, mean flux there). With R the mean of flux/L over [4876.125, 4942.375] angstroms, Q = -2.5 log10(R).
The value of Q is 0.109 mag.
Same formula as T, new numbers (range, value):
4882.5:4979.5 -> 10.6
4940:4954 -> 10.9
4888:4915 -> 9.94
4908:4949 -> 10.5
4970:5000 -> 11.6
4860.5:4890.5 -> 10.1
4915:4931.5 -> 10.3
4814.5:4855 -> 10.4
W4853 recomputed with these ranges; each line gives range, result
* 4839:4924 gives 10.1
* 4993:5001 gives 12.1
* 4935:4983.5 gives 11.4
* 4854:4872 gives 10.2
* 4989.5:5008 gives 11.4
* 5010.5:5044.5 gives 10.6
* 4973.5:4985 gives 11.9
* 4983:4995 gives 11.6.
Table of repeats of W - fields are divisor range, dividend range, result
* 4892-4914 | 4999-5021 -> 1.18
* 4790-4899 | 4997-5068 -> 1.05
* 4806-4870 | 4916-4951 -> 1.03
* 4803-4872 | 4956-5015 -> 1.14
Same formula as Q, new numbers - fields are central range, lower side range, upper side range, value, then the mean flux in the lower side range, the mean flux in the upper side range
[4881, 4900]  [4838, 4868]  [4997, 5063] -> 0.081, 10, 10.7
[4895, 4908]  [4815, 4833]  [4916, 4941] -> 0.034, 10.9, 10.4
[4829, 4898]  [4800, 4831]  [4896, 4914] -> -0.010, 10.3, 9.99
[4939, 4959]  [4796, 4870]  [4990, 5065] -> -0.026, 10.3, 10.8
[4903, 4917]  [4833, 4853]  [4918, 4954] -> 0.013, 10.1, 10.6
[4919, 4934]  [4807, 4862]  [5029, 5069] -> -0.030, 10.3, 10.1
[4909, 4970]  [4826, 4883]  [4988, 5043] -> -0.001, 10.5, 11.1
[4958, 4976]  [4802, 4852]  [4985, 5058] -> -0.156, 10.4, 10.7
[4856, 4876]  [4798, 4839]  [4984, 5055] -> -0.008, 10.4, 10.7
